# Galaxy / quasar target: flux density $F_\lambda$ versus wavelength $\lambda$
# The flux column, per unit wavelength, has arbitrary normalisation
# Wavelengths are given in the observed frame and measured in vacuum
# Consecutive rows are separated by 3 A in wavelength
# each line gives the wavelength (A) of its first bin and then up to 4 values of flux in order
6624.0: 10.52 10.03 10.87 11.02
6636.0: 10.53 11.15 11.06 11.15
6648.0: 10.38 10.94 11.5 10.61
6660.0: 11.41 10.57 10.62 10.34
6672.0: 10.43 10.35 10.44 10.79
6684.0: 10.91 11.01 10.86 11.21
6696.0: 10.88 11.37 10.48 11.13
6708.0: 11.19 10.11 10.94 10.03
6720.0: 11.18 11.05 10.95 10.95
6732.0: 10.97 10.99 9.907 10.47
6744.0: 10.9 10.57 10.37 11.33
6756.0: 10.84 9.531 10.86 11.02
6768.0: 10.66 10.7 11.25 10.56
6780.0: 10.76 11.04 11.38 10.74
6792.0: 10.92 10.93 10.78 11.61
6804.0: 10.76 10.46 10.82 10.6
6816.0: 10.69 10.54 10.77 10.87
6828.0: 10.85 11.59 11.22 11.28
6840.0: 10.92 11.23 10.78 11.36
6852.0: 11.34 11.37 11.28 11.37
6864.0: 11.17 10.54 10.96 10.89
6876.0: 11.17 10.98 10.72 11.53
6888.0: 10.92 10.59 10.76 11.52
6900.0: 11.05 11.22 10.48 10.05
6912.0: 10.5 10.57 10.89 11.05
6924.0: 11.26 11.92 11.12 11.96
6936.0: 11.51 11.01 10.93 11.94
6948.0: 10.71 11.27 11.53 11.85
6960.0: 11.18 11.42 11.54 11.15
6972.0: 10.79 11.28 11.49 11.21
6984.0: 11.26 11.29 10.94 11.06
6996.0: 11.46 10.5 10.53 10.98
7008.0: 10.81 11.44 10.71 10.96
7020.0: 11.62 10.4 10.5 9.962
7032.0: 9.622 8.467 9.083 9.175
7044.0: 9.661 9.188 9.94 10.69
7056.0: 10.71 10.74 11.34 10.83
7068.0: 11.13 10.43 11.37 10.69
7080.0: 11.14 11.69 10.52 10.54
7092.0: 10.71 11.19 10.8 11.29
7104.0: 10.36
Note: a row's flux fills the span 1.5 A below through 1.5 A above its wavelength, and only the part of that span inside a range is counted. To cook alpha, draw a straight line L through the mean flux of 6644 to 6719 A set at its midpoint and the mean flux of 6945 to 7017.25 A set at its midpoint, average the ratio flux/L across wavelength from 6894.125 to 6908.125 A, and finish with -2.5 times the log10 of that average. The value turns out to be 0.01 mag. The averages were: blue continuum 10.8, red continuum 11.2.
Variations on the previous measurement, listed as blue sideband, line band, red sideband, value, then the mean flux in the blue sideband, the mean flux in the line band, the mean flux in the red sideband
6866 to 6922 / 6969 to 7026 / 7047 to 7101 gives -0.019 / 10.9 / 11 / 10.8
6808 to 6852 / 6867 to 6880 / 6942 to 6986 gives 0.013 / 11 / 10.9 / 11.3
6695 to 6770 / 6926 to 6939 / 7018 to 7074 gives -0.112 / 10.7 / 11.5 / 10.2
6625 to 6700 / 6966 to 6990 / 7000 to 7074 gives -0.076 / 10.8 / 11.2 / 10.4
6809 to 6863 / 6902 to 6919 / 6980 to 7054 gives 0.022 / 11.1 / 10.6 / 10.5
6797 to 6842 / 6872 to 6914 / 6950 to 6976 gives 0.025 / 10.9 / 10.9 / 11.3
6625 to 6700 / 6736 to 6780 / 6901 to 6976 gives 0.029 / 10.8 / 10.6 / 11.2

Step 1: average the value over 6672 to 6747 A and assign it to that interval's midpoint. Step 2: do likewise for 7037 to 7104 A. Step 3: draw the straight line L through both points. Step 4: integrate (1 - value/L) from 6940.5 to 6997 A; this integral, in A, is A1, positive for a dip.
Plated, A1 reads -3.4 A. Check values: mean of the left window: 10.8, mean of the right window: 10.6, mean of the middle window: 11.3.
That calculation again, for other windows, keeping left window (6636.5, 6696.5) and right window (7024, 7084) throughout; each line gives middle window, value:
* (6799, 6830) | -0.5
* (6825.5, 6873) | -2.5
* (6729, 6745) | 0.1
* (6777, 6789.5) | -0.3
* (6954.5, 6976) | -1.9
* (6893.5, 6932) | -1.7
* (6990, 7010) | -1.0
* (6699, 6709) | -0.2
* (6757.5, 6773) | 0.2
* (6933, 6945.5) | -1.1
